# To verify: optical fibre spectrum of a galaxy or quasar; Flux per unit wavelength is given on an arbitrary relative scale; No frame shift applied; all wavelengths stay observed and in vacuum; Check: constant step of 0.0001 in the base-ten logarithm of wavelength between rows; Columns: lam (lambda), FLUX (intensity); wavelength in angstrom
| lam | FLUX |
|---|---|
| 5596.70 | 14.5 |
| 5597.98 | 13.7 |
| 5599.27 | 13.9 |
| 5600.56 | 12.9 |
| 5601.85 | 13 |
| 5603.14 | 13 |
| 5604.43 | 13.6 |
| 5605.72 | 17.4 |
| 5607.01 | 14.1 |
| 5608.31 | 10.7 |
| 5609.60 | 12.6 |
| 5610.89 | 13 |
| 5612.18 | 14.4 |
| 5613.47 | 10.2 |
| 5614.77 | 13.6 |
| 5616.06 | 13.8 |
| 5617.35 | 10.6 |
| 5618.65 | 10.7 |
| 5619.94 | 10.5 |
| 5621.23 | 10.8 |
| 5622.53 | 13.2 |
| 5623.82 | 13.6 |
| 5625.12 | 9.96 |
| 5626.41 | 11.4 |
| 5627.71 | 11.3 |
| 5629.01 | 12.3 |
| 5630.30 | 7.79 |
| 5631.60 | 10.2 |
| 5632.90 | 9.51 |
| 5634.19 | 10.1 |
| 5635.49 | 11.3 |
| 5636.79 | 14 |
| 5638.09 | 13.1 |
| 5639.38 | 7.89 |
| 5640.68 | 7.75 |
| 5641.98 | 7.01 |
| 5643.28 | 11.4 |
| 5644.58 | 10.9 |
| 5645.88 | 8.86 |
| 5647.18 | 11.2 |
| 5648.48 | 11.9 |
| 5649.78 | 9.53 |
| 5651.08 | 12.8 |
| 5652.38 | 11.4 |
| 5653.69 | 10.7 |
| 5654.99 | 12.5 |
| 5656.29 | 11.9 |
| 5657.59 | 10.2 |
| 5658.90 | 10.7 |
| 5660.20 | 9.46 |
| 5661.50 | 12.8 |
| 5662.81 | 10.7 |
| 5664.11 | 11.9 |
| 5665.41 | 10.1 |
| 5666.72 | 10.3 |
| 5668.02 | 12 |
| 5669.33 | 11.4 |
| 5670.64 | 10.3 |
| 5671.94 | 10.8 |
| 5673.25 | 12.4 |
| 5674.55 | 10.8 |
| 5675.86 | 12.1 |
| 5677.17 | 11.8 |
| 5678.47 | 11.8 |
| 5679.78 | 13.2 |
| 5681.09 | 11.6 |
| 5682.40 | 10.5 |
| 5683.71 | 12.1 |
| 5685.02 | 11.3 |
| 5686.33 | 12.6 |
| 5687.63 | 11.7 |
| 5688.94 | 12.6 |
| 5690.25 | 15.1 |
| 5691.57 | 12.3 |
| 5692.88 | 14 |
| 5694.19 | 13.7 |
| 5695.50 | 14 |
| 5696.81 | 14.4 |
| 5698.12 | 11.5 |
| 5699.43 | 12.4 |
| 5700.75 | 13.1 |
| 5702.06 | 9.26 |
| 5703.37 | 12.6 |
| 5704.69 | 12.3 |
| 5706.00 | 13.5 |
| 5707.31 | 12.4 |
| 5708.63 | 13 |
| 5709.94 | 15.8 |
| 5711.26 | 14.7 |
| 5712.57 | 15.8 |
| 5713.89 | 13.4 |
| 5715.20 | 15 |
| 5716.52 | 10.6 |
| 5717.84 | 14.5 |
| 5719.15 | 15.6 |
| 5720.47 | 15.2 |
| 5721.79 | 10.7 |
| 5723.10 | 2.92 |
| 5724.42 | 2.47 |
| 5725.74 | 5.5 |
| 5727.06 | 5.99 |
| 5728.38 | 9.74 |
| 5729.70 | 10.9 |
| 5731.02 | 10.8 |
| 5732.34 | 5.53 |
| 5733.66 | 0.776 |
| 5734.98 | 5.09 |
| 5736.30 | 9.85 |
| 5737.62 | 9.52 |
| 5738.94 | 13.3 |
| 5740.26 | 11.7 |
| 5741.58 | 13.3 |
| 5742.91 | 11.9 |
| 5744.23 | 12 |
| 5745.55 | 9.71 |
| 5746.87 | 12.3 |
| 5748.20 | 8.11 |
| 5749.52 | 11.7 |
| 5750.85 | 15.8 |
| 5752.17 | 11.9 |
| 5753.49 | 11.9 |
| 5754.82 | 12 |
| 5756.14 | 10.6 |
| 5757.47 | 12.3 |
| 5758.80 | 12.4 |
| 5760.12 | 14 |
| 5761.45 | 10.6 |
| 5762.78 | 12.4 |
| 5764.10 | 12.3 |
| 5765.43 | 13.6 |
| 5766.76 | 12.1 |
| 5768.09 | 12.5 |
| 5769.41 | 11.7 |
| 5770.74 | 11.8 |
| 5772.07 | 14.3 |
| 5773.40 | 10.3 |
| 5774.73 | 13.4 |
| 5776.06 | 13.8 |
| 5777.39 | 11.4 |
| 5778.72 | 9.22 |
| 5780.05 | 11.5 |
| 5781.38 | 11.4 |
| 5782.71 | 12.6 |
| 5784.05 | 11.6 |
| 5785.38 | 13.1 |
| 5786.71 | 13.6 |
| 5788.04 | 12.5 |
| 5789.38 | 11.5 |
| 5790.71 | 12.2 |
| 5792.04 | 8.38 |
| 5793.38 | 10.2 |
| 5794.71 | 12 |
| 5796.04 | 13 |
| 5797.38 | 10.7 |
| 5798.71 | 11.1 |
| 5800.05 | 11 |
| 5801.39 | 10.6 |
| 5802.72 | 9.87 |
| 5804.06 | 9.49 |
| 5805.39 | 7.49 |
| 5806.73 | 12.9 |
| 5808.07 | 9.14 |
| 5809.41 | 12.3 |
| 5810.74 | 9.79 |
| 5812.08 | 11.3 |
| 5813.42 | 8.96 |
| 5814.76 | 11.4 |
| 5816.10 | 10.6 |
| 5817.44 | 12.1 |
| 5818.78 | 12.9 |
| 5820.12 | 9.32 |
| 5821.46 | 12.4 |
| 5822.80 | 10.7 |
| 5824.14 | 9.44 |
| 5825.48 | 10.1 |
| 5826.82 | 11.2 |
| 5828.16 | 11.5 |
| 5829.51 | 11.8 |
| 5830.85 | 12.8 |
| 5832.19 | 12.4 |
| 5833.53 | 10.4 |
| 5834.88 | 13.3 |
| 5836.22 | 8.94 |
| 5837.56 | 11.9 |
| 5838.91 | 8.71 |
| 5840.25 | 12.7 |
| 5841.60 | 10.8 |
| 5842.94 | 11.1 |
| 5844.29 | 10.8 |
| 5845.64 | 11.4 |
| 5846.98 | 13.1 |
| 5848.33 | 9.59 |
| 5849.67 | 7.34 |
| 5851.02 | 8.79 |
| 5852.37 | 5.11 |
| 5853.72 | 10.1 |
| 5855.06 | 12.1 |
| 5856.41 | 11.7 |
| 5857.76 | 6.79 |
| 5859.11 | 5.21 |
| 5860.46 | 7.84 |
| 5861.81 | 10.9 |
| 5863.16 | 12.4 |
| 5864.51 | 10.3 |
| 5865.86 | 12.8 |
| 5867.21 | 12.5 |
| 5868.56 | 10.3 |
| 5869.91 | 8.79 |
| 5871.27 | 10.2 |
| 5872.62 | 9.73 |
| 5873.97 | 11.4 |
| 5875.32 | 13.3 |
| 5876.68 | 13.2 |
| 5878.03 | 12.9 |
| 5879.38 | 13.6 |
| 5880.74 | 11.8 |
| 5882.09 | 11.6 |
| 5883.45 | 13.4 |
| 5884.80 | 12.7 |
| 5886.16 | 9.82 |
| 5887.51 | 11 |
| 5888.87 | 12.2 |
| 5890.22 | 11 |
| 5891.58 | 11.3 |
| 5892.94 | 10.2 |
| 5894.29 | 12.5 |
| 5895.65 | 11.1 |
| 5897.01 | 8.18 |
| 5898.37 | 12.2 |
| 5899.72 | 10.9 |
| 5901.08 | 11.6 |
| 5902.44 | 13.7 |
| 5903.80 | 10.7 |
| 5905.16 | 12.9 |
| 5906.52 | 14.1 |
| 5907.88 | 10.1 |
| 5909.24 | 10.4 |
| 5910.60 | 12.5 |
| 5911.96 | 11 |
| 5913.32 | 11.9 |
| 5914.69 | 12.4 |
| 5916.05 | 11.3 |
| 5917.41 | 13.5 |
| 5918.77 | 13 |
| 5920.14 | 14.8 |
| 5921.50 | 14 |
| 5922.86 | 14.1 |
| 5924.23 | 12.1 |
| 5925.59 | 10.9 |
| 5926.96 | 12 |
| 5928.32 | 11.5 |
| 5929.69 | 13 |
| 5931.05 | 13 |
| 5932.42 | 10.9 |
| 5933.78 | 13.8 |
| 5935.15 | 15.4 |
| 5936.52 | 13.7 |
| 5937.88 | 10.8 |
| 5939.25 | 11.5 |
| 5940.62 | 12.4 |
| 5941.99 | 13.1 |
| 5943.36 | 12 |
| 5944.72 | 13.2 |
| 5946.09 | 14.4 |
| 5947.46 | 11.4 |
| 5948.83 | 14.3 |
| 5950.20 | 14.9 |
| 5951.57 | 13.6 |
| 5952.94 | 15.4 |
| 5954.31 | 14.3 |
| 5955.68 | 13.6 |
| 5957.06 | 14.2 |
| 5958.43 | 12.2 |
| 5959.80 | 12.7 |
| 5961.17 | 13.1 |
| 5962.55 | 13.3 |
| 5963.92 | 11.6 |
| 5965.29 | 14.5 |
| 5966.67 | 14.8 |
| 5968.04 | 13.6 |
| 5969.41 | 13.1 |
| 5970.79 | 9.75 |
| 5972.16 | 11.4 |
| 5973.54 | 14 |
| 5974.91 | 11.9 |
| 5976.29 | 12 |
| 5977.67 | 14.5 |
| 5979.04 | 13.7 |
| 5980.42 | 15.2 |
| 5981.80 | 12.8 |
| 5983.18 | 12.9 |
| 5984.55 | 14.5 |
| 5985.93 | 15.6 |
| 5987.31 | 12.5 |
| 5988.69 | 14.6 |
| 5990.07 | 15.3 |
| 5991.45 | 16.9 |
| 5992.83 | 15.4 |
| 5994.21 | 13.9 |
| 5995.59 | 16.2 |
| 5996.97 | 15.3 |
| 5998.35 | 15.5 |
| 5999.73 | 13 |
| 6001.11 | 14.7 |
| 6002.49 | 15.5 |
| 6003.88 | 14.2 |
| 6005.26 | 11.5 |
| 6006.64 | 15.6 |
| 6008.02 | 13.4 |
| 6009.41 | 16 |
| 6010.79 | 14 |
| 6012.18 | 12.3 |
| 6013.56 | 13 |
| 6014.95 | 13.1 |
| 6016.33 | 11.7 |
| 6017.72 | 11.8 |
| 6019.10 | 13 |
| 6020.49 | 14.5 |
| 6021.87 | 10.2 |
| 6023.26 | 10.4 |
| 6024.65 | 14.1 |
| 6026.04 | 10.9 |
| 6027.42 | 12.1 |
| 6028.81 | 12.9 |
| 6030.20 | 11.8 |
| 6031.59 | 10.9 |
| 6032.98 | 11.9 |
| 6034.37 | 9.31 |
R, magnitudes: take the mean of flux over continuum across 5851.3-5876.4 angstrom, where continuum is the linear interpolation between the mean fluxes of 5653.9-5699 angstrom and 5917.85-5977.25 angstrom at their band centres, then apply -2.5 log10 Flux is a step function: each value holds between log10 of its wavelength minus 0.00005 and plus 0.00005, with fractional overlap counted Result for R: 0.25 mag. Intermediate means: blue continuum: 11.9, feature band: 10.1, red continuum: 13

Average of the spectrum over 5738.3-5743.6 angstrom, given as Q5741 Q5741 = 12.5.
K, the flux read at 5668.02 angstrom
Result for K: 12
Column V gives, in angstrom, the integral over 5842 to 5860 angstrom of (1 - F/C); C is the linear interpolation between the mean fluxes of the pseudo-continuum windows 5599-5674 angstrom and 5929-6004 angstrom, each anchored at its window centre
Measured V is 4.7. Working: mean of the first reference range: 11.5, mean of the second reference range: 13.6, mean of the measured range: 9.47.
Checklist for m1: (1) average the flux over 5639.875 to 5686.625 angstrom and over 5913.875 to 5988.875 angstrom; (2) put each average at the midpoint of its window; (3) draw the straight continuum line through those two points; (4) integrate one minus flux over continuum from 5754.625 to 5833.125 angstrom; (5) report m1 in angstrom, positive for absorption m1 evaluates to 3.3 angstrom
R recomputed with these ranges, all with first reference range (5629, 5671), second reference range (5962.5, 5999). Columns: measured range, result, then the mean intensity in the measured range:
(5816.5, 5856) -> 0.159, 10.8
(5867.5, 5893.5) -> 0.125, 11.5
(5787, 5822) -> 0.120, 10.9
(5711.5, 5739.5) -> 0.173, 9.74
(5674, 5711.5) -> -0.136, 12.6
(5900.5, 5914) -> 0.112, 11.9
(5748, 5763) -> -0.033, 12.1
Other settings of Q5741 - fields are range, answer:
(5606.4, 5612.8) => 12.9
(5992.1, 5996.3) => 15.2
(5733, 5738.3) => 6.34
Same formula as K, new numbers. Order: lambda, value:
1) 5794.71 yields 12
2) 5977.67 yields 14.5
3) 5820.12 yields 9.32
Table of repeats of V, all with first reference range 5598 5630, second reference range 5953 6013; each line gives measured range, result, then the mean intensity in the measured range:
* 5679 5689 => 0.7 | 11.9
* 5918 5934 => 1.1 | 12.7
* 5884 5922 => 4.9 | 11.8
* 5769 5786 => 1.4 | 12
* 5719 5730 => 3.8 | 8.39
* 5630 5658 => 4.5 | 10.6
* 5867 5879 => 1.8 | 11.4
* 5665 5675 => 1.3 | 11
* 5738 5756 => 1.5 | 11.9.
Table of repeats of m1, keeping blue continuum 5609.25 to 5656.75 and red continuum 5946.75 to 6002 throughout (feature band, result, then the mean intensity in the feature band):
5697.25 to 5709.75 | -0.7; 12.4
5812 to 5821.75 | 1.2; 11.1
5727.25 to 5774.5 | 4.0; 11.1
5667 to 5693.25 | -1.0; 12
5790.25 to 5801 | 1.2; 11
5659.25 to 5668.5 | 0.3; 11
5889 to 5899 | 1.7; 11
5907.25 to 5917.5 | 1.4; 11.5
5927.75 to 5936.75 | 0.3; 13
